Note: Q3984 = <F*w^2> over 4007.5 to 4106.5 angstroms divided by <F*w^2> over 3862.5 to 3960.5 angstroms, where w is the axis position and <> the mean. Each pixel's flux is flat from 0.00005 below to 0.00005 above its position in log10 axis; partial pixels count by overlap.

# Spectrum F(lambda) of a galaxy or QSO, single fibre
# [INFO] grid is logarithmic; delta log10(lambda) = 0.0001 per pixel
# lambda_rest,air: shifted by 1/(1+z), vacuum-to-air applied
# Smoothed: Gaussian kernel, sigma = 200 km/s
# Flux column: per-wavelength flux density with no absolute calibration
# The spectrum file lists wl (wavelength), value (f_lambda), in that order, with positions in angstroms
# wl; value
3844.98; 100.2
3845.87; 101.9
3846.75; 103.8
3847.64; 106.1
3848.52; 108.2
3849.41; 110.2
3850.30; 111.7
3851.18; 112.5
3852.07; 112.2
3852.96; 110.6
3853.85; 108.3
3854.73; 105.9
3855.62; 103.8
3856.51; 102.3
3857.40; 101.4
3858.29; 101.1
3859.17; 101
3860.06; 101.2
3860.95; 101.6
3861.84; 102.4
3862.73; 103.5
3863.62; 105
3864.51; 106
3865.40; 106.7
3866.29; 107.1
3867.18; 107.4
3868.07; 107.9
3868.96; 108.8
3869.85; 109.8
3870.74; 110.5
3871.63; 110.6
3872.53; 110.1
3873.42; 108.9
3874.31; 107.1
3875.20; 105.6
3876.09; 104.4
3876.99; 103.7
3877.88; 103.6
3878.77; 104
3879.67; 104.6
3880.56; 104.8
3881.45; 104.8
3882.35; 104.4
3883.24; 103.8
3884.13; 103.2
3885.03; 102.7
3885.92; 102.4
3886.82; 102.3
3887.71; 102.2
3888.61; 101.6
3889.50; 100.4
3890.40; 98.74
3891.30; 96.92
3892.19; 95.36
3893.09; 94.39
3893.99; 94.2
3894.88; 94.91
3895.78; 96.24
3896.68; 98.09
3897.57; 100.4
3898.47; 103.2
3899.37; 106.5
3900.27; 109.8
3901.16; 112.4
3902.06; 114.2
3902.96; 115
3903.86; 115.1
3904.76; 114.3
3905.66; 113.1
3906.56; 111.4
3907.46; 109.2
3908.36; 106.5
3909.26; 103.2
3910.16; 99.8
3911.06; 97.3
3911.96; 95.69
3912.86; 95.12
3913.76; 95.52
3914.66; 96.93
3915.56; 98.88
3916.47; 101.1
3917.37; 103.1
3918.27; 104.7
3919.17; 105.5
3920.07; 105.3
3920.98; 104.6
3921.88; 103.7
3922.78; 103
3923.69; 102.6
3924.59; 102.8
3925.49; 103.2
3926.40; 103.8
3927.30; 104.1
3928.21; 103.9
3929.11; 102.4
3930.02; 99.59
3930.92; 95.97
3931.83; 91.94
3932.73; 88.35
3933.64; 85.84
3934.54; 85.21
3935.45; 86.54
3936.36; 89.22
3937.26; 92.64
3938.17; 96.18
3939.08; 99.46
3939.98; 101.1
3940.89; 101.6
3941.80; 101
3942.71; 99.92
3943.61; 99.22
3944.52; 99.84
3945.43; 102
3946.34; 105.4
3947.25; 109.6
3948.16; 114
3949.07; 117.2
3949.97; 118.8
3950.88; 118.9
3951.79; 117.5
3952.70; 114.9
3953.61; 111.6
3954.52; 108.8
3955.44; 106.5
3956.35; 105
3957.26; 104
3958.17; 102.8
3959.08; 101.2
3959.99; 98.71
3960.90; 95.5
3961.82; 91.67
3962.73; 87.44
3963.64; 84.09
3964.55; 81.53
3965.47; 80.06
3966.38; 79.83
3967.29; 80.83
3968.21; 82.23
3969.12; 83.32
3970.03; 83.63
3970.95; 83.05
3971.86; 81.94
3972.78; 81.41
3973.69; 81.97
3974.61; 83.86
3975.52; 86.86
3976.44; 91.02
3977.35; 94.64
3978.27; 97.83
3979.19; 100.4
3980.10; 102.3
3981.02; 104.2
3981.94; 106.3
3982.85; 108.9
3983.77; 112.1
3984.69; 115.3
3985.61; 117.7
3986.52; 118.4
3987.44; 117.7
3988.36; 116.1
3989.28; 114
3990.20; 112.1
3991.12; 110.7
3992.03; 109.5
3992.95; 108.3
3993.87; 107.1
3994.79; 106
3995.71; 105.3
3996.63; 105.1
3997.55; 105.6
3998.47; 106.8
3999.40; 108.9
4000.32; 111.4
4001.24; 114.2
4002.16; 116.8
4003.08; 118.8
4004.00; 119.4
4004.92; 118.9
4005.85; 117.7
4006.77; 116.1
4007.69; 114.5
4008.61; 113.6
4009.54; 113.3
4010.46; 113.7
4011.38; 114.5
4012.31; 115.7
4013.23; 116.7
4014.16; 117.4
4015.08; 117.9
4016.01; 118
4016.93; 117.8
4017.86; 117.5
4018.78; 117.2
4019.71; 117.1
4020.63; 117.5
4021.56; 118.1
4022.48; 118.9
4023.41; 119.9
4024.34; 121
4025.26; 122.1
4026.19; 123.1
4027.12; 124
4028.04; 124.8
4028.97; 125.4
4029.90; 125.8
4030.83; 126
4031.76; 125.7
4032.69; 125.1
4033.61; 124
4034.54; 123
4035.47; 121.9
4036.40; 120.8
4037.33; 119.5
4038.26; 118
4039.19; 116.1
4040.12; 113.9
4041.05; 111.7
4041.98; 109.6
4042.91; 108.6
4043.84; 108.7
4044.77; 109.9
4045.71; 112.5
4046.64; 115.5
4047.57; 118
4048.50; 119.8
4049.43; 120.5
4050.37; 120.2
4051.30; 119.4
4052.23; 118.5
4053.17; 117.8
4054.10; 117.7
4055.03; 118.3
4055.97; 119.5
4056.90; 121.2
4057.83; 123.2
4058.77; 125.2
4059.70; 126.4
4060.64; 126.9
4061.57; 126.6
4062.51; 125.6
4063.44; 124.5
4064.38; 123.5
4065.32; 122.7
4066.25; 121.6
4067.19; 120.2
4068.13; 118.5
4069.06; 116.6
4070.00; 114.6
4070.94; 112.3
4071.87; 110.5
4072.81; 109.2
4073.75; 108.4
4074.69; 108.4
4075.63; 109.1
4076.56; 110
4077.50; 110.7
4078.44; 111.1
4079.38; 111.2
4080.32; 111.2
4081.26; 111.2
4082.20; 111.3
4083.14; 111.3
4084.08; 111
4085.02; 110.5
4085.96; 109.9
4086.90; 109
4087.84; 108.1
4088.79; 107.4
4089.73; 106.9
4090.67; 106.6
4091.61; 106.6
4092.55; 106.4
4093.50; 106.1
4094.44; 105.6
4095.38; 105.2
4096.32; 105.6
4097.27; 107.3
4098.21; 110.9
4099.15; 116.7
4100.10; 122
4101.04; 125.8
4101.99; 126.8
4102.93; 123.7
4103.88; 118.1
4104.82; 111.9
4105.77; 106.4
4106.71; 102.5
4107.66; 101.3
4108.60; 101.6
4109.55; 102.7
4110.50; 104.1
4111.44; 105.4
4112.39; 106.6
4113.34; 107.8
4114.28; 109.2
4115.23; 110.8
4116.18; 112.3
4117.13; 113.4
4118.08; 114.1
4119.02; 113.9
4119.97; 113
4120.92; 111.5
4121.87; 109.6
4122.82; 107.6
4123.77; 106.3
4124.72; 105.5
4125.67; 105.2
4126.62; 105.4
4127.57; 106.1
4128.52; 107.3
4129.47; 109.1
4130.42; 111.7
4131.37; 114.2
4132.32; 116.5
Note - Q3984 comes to 1.2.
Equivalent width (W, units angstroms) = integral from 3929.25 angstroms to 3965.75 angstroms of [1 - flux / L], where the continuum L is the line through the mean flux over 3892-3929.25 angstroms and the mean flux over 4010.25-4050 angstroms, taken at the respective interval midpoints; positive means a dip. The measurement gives 2.8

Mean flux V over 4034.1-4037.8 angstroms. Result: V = 121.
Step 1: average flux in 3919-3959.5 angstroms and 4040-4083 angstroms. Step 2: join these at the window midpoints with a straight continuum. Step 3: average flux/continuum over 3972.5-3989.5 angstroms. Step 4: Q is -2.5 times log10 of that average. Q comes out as 0.05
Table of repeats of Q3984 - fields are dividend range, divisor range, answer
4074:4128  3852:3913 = 1.17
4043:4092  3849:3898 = 1.22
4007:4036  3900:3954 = 1.22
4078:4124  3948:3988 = 1.19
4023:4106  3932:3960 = 1.20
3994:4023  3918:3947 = 1.20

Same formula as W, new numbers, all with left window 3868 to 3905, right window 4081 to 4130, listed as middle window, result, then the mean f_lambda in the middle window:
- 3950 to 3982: 3.44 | 94.9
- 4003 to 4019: -1.36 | 117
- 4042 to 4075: -2.87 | 118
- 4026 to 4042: -1.98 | 121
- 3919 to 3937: 1.24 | 98.2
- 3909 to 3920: 0.55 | 99.9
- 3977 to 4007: -0.98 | 110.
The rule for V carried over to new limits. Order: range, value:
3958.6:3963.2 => 95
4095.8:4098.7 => 108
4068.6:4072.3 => 114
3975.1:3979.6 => 94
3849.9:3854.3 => 111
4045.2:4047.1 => 114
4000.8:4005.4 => 118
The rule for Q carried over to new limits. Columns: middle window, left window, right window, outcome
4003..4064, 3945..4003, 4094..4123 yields -0.13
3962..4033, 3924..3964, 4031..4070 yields 0.03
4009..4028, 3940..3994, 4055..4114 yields -0.12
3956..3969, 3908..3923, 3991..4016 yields 0.18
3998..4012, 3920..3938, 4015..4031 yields 0.02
